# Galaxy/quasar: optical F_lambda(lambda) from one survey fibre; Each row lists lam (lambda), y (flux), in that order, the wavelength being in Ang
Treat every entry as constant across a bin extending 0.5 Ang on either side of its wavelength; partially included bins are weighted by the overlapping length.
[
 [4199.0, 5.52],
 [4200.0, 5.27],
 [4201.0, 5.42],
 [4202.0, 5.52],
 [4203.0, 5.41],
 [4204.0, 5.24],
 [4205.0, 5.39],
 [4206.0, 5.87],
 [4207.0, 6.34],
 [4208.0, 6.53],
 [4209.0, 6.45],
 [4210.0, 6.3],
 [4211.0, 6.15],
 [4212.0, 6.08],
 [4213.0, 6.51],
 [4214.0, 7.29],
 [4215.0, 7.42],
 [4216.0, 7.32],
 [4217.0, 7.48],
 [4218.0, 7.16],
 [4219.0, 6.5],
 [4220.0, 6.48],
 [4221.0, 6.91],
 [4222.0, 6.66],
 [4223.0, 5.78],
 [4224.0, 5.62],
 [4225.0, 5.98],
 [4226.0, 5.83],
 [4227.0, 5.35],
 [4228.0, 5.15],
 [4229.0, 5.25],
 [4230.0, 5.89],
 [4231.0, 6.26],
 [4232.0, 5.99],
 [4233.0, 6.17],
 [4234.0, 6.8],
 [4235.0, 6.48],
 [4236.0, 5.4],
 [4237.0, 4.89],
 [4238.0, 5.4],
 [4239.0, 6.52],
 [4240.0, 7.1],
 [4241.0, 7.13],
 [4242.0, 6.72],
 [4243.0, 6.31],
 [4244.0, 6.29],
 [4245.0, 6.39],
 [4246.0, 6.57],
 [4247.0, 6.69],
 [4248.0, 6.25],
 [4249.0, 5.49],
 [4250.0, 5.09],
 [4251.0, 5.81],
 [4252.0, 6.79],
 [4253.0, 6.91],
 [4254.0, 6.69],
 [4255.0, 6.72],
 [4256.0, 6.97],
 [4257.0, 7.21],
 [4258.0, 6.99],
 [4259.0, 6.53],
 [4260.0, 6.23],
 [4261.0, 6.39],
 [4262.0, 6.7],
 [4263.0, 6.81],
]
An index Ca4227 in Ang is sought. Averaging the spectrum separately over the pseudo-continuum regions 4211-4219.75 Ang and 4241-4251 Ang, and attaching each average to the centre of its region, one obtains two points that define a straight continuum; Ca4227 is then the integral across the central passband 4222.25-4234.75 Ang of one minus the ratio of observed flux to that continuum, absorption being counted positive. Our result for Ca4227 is 1.41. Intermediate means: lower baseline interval 6.91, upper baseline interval 6.23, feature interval 5.87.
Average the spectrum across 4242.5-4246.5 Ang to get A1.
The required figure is 6.39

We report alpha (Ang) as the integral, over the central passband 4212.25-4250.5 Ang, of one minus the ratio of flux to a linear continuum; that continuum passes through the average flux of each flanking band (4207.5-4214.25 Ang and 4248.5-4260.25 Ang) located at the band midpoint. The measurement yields 1.0 Ang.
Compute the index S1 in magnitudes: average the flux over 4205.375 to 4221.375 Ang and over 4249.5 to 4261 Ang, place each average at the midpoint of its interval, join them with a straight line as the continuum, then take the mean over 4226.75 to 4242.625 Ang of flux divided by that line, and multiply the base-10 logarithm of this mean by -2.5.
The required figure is 0.09 mag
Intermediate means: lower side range 6.66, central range 6.04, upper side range 6.53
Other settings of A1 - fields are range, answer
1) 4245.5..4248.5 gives 6.5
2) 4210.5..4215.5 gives 6.69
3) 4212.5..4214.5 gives 6.9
